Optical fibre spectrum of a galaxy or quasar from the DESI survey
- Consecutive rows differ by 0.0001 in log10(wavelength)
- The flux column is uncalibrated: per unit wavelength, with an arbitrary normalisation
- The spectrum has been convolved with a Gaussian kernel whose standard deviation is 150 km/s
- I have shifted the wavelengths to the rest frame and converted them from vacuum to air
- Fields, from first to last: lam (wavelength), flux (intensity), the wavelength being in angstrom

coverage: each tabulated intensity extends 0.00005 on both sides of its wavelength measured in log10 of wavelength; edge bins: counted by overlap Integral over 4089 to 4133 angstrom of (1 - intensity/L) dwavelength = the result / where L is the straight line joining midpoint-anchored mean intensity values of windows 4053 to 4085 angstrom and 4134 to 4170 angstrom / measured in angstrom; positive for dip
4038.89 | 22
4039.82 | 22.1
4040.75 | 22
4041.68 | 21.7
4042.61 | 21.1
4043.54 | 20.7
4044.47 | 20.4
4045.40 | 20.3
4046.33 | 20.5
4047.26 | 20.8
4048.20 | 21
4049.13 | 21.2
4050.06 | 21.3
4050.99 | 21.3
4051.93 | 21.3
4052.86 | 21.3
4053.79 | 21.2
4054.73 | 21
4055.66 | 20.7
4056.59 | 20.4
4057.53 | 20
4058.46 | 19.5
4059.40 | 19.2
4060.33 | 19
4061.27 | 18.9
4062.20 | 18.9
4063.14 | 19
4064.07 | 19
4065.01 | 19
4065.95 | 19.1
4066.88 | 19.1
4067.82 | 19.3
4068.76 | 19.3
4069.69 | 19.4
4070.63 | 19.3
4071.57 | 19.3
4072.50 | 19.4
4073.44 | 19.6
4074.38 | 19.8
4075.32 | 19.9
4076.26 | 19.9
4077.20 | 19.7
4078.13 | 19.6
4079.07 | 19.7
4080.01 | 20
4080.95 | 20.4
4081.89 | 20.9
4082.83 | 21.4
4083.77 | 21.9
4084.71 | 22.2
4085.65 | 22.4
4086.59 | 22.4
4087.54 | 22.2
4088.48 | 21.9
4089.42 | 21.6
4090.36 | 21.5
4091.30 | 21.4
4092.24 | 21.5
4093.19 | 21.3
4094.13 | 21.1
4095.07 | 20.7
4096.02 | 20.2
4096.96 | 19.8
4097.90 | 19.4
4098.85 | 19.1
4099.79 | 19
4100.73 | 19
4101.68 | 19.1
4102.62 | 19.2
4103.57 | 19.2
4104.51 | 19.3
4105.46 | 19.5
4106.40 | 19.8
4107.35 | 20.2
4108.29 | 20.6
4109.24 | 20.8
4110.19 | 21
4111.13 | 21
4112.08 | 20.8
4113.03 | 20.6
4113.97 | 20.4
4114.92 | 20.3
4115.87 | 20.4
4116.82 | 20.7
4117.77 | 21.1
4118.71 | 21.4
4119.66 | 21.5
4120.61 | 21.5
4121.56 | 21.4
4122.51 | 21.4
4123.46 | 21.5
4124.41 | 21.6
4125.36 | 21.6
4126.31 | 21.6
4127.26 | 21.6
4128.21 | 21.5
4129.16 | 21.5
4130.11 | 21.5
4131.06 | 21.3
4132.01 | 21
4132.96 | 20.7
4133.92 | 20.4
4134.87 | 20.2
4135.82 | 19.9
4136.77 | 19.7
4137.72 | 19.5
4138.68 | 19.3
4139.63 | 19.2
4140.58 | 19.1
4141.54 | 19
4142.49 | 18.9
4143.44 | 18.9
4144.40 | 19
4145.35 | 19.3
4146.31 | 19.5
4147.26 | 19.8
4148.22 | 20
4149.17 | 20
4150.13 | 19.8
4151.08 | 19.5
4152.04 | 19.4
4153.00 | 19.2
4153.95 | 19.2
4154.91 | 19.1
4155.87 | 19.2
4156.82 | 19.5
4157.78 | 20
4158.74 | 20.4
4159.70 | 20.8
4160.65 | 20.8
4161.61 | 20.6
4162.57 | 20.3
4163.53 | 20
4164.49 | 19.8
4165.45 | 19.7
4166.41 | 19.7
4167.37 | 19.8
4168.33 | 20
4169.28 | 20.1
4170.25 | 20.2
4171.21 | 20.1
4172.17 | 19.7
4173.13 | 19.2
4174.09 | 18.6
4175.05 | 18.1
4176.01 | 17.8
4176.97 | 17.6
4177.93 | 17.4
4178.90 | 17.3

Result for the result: -2.03 angstrom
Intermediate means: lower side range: 19.9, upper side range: 19.7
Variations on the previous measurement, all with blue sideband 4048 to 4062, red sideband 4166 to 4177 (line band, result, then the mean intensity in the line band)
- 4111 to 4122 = -0.6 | 20.9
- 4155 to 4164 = -0.3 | 20.1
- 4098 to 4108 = 0.3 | 19.4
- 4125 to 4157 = -0.6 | 20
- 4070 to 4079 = 0.3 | 19.6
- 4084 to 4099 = -0.8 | 21.2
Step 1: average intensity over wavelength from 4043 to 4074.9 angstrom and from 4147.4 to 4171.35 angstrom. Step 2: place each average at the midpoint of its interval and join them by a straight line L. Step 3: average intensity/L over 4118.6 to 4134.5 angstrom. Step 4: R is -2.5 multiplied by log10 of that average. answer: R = -0.07 mag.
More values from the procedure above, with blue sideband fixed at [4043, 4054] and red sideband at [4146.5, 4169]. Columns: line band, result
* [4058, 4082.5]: 0.07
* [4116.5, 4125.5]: -0.06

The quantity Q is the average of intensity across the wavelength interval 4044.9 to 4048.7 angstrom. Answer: 20.6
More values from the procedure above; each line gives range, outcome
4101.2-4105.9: 19.2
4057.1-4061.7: 19.3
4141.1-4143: 19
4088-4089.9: 21.8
